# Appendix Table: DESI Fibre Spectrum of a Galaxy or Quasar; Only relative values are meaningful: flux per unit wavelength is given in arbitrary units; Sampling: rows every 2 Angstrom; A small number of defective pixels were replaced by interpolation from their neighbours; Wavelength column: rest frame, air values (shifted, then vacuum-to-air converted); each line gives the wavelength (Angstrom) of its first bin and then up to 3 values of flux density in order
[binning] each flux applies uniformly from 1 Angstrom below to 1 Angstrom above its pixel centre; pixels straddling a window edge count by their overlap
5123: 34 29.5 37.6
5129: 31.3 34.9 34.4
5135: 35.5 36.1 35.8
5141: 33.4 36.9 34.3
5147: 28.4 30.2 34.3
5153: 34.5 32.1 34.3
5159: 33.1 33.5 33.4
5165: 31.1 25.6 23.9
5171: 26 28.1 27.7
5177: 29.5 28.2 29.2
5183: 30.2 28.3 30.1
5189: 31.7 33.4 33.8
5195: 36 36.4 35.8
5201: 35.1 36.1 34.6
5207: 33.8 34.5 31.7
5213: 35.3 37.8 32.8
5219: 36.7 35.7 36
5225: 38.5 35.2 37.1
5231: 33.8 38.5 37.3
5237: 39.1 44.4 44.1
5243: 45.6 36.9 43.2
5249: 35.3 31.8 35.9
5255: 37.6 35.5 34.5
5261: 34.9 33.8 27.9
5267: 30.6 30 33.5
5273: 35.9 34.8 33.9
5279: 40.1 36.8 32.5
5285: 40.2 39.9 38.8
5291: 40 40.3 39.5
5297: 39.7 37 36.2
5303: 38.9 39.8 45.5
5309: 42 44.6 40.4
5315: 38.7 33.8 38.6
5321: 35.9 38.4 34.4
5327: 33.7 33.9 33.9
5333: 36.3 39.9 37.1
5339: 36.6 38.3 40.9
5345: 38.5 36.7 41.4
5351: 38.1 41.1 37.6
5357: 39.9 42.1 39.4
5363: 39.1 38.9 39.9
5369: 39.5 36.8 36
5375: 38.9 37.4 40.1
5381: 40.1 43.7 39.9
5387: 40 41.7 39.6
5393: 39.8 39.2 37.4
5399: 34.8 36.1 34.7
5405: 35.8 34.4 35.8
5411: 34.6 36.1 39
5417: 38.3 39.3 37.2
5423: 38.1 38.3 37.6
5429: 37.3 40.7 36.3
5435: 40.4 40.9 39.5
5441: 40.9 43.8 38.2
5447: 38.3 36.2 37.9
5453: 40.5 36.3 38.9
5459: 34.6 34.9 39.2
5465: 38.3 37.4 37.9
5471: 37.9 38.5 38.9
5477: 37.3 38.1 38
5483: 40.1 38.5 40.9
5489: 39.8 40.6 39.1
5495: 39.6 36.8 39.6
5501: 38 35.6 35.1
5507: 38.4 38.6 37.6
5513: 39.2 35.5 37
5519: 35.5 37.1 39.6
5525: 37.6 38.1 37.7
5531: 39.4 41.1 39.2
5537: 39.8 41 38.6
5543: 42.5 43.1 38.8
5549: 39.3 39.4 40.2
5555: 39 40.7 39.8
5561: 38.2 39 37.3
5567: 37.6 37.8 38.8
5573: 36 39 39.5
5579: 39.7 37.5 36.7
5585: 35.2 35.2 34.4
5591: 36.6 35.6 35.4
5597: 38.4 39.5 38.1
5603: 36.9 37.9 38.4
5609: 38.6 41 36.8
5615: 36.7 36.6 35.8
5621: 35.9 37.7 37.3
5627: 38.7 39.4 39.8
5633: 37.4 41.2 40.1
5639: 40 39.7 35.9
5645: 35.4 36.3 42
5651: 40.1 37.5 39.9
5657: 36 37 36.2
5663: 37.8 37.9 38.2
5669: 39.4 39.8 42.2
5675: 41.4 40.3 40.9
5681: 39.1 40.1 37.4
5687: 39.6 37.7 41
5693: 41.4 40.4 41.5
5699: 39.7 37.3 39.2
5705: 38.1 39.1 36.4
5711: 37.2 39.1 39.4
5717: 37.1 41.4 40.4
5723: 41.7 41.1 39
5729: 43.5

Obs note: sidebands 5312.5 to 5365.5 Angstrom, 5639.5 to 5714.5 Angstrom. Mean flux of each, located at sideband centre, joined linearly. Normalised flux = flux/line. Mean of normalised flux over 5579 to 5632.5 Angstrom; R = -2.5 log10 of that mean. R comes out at 0.04 mag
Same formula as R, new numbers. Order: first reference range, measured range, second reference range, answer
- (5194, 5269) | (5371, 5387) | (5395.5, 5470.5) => -0.06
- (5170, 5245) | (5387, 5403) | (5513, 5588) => -0.04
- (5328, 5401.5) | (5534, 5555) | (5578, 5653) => -0.06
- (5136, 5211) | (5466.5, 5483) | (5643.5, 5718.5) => -0.06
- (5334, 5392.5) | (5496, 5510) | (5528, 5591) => 0.04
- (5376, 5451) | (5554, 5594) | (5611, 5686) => 0.02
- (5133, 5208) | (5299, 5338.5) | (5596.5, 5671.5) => -0.12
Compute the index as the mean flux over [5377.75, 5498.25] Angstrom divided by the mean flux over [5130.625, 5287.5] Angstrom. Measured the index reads 1.1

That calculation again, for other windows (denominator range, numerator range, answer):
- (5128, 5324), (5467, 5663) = 1.09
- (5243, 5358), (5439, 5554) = 1.03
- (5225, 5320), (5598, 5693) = 1.03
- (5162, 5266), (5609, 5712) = 1.13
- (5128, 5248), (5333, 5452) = 1.13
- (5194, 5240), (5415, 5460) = 1.07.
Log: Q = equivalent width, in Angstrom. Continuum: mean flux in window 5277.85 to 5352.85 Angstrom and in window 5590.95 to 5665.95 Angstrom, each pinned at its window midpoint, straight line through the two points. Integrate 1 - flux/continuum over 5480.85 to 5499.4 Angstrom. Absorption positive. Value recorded -0.6 Angstrom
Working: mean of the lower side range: 38.3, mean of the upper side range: 38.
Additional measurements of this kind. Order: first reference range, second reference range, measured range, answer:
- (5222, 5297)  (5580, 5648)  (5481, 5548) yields -2.5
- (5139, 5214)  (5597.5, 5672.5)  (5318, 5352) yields -3.0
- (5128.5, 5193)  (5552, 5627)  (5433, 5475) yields -3.2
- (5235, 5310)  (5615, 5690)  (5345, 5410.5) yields -1.4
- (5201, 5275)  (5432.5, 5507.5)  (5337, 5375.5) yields -1.7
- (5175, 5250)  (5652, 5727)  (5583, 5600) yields 0.9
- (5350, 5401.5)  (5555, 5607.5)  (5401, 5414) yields 1.2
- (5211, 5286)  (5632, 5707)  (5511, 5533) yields 0.1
